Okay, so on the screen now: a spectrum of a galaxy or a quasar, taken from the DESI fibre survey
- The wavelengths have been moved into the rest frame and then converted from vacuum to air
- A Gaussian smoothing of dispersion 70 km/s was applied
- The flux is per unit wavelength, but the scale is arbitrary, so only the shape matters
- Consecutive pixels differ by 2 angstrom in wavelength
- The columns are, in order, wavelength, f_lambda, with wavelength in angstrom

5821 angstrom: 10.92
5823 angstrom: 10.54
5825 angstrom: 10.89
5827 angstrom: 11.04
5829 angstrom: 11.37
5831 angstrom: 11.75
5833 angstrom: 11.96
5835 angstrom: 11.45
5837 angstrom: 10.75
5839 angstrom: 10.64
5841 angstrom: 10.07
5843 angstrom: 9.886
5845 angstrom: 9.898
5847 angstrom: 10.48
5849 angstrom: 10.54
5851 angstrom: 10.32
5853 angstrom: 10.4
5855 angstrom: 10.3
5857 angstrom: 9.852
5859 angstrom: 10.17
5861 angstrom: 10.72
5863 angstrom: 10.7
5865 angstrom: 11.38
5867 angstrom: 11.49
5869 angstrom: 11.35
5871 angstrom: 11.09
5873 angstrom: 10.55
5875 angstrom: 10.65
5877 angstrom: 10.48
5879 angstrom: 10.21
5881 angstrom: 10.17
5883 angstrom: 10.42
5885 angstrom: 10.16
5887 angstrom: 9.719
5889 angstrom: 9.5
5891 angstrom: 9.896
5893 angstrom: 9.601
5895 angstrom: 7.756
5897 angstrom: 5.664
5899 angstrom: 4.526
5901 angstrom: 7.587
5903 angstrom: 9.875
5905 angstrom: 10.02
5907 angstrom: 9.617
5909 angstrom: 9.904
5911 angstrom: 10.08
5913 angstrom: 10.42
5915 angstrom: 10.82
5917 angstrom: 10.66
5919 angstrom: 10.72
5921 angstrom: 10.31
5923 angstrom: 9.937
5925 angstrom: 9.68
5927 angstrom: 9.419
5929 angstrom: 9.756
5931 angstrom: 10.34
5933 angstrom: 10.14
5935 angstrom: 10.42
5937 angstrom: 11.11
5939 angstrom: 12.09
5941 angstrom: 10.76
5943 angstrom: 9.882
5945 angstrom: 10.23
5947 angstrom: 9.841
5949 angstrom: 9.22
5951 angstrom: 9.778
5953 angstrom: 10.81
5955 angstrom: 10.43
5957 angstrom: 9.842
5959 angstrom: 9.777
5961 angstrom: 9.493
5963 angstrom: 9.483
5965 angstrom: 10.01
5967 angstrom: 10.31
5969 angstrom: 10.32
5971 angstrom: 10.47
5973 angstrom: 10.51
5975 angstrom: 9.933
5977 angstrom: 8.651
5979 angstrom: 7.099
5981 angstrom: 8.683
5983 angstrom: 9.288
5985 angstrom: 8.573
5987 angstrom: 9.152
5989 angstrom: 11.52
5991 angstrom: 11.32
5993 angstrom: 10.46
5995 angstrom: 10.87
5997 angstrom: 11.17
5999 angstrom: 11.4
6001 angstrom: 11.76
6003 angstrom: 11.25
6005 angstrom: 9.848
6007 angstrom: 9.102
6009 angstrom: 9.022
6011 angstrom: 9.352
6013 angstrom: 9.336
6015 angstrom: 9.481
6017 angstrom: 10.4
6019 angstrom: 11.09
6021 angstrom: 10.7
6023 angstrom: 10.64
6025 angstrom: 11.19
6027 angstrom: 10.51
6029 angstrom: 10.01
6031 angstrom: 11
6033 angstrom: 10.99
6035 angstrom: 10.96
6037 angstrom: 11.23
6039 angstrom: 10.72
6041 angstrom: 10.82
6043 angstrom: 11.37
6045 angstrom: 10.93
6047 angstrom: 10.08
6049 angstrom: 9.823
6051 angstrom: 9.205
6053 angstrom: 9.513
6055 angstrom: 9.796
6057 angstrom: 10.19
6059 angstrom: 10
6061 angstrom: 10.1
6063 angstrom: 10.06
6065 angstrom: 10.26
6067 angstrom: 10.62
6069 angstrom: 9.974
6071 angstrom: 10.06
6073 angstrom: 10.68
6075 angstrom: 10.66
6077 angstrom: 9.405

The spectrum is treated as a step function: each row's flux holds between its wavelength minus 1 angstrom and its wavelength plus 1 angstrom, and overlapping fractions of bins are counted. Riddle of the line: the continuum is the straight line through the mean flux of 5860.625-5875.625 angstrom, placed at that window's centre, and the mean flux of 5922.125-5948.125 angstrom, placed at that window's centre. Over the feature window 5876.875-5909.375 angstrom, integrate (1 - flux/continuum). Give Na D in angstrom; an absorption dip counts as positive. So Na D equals 5.1 angstrom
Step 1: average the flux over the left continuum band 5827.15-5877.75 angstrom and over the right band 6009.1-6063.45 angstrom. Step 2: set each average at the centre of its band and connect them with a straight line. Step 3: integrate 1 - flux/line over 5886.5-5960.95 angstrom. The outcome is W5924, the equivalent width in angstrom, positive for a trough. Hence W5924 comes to 5.96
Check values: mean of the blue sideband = 10.7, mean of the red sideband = 10.3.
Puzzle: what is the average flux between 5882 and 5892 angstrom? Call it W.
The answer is 9.94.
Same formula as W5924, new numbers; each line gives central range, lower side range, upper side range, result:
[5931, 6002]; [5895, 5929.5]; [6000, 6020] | -3.1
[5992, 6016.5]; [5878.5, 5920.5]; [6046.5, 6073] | -1.2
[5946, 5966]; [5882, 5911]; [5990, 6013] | -0.2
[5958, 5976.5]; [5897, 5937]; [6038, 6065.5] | -0.3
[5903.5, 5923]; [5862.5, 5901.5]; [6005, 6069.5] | -0.9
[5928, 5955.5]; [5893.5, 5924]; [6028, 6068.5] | -2.5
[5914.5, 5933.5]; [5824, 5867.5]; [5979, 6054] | 0.7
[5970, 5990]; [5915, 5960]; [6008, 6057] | 1.7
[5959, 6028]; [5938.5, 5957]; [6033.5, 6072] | 1.5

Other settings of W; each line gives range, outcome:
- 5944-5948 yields 10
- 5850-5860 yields 10.2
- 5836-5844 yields 10.3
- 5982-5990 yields 9.63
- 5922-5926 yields 9.81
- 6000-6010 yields 10.2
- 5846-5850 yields 10.5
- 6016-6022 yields 10.7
